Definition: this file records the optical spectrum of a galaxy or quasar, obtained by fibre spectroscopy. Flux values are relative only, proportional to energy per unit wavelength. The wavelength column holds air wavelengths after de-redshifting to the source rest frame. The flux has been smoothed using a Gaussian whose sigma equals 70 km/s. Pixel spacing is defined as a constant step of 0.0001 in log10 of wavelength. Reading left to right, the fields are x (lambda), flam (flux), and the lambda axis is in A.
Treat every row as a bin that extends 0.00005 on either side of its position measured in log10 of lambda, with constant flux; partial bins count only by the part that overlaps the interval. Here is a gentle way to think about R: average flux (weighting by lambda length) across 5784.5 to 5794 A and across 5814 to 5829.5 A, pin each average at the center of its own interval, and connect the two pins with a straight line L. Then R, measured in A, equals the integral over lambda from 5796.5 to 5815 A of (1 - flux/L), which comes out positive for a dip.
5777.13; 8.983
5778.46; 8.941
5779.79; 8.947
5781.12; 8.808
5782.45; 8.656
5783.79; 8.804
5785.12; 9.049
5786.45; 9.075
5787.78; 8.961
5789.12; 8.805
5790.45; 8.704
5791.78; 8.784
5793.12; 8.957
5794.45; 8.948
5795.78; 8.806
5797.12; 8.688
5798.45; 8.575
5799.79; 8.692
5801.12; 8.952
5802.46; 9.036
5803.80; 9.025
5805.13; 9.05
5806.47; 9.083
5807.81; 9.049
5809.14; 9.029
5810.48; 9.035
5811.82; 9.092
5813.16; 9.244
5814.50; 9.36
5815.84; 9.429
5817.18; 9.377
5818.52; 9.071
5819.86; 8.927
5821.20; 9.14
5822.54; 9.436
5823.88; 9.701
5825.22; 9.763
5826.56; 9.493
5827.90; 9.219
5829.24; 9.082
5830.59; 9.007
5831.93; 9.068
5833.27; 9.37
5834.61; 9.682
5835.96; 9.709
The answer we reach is 0.3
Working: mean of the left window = 8.91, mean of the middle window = 8.99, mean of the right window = 9.34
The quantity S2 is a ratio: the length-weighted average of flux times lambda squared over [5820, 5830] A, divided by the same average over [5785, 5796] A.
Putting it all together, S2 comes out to 1.07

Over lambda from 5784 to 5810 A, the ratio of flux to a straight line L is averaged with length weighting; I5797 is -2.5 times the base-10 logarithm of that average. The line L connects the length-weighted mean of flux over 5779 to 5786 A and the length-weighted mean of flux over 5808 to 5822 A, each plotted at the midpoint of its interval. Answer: 0.01 mag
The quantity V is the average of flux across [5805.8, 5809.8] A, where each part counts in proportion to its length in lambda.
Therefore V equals 9.06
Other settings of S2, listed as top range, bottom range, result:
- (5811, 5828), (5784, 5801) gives 1.06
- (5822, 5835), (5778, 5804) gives 1.07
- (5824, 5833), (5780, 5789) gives 1.06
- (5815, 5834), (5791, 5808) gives 1.05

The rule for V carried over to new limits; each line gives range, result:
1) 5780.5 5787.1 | 8.87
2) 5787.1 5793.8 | 8.84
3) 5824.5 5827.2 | 9.64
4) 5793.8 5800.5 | 8.75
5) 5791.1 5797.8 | 8.84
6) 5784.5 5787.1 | 9.07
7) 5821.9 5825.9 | 9.64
